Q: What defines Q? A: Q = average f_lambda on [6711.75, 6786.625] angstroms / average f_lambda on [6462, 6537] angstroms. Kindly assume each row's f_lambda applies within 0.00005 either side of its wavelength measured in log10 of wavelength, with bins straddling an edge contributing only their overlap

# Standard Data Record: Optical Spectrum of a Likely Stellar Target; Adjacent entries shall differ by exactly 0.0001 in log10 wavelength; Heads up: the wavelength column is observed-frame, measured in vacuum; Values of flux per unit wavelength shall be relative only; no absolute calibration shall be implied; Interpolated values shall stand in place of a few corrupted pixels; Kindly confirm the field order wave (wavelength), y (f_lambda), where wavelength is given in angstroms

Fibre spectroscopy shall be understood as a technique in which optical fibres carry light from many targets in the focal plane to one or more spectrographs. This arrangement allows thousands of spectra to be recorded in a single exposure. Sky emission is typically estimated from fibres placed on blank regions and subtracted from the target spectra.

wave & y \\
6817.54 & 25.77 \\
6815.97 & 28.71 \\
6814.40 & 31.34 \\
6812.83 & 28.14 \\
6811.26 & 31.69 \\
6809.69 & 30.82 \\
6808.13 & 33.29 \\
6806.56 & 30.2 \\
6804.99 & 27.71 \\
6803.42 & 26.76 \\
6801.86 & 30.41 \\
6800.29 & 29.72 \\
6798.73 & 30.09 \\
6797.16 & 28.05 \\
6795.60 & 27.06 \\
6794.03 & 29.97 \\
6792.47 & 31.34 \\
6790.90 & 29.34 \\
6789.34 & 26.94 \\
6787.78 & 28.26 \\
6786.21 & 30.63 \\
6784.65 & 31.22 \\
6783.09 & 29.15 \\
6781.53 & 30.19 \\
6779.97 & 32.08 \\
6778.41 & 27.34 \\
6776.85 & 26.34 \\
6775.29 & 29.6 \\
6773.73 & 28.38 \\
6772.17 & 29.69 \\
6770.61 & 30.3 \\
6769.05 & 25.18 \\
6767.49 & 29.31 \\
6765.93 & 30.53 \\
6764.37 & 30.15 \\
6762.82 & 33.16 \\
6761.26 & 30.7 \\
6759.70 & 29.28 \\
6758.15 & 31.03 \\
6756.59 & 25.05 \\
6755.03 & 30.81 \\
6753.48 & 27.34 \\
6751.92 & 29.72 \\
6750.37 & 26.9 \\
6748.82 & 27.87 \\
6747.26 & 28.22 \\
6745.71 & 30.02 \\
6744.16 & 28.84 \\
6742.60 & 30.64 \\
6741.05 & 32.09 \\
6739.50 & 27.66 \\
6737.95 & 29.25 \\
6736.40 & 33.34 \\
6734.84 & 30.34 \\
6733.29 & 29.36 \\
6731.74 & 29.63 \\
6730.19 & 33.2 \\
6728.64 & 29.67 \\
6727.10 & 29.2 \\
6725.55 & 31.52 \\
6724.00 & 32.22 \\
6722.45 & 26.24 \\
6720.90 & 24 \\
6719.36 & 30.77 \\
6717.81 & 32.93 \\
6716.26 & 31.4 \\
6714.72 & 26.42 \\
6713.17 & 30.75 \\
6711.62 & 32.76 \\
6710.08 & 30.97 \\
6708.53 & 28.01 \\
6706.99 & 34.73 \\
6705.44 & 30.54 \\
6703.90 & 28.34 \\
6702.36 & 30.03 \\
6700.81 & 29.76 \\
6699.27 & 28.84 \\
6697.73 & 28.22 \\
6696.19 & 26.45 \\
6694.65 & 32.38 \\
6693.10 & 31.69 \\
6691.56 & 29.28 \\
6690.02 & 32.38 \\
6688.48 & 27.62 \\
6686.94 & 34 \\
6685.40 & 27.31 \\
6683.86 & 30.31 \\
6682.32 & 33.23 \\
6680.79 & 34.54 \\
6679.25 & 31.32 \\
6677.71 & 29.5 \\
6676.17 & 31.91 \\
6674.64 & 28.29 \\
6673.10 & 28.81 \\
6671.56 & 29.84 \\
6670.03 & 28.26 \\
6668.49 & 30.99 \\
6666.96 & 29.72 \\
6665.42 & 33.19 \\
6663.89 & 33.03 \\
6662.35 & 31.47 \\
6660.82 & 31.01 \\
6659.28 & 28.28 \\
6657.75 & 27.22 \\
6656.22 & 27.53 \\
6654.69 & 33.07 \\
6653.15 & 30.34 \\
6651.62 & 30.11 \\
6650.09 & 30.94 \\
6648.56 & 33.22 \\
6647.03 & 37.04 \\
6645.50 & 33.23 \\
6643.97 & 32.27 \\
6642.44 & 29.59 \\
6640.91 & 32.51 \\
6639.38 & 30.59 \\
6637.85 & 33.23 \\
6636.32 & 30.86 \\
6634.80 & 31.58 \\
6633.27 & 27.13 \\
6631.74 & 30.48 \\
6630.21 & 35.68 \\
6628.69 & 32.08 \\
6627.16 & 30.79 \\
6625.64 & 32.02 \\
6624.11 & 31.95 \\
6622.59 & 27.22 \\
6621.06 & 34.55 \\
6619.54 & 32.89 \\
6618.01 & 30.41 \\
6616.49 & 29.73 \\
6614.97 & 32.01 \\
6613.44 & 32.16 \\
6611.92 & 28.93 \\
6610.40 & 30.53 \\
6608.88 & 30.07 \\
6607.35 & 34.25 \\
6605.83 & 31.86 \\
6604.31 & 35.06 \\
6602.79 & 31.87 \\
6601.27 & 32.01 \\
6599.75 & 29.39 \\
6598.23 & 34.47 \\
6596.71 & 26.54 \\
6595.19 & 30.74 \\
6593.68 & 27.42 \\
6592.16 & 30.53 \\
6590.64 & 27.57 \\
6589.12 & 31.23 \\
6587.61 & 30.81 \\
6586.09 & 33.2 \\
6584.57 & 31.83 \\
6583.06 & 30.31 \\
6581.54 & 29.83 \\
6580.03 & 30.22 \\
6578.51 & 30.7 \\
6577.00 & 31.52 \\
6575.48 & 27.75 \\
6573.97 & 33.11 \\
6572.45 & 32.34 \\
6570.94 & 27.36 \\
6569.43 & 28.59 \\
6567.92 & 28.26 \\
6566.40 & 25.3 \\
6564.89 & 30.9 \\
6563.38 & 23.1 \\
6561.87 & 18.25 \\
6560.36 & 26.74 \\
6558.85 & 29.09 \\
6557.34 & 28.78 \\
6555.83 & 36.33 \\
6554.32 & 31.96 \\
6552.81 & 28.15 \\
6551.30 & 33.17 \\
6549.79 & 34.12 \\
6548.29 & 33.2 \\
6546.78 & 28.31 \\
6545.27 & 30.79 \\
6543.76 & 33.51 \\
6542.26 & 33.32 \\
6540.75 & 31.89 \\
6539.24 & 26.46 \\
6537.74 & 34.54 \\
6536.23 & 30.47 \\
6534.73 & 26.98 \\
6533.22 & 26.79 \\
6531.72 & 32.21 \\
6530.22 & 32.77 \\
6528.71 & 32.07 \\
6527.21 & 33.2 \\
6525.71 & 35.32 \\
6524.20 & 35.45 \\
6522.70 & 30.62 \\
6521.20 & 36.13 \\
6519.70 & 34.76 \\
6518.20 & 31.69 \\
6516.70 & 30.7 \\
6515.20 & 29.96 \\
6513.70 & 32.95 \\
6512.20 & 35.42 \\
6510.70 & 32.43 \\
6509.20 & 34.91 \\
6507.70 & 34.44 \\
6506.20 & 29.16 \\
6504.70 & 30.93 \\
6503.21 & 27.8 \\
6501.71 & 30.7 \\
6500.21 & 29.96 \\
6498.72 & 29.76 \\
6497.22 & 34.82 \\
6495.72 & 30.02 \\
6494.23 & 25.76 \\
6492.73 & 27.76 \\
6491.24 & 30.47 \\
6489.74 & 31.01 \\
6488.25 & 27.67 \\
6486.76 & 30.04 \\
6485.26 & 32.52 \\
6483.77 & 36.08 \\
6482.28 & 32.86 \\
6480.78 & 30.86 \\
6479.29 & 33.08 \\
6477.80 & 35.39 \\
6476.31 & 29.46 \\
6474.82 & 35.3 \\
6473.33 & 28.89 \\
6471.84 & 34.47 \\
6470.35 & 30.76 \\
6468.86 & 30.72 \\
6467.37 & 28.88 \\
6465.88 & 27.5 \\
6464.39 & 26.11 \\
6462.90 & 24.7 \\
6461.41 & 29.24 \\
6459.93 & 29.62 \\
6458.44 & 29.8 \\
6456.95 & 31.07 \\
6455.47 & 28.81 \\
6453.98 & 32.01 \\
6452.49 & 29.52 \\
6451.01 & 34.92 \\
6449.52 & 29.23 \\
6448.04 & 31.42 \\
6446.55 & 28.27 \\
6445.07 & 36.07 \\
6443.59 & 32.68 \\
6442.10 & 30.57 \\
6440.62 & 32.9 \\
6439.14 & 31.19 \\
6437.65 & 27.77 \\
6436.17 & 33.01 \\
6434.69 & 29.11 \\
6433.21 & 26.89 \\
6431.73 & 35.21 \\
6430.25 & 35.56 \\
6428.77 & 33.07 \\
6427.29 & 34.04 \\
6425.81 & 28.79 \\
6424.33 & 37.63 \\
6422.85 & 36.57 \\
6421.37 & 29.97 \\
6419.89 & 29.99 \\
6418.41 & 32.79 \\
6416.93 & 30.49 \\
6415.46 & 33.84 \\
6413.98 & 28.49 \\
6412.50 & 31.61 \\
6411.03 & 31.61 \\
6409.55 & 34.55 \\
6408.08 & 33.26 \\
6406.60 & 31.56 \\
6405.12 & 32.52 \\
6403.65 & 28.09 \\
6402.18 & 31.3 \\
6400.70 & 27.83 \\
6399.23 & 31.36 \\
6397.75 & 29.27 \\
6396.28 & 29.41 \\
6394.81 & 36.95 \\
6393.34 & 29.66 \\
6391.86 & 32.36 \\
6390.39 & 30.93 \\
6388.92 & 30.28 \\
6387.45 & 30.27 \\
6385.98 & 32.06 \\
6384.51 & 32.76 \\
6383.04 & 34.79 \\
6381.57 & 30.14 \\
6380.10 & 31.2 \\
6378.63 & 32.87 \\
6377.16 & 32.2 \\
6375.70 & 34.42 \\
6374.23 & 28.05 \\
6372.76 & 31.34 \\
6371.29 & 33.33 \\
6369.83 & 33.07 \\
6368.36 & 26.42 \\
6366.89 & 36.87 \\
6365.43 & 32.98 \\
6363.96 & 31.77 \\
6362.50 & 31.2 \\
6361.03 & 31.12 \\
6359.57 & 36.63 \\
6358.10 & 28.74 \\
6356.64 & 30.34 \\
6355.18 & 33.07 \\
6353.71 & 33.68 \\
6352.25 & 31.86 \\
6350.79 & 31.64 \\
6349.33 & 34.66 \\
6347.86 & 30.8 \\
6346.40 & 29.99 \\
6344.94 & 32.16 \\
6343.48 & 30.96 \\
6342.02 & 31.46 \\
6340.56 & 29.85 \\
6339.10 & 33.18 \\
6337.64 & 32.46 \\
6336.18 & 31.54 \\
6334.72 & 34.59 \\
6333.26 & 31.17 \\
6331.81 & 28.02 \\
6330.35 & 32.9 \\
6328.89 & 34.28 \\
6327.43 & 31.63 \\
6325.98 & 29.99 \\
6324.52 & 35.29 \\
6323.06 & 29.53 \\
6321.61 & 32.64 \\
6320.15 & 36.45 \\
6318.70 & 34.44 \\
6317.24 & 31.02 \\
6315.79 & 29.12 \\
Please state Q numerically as 0.9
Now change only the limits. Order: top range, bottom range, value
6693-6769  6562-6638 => 0.98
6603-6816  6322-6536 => 0.96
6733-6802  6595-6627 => 0.94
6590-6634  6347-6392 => 0.97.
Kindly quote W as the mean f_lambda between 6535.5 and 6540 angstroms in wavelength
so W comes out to 30.5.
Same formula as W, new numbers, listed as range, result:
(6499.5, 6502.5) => 30.2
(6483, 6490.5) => 31.5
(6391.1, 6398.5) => 31.5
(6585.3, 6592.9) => 30.7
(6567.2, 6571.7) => 28.1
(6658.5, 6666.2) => 31.4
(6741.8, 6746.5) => 29.9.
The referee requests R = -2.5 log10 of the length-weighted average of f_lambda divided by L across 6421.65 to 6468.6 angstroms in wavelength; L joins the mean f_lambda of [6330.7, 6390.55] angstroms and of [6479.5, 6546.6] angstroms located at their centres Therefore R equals 0.02 mag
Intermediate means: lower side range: 31.8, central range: 31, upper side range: 31.5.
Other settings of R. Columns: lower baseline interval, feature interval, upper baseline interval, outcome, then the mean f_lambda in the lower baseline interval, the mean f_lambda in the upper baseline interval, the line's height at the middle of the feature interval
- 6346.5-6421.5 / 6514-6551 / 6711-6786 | -0.04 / 31.7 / 29.6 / 30.8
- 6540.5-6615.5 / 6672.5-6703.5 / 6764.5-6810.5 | -0.02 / 30.4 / 29.3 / 29.8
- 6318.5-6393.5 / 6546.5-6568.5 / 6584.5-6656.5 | 0.09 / 32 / 31.3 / 31.5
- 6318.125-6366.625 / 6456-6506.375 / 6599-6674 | 0.05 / 32.2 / 31.2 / 31.7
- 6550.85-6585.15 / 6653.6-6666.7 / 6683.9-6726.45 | -0.03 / 29.2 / 30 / 29.7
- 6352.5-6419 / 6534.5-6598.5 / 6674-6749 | 0.03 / 31.7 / 30.2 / 30.9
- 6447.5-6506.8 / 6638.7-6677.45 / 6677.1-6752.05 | -0.02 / 30.5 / 30.1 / 30.2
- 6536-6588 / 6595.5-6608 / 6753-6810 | -0.07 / 30.1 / 29.4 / 30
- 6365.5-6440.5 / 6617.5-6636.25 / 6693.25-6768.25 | -0.03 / 31.8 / 29.8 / 30.4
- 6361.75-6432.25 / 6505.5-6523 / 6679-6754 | -0.05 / 32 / 30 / 31.3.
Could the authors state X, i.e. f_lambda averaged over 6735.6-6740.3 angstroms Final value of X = 30.1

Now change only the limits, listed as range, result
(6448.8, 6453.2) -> 31.3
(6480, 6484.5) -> 33.2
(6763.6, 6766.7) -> 30.3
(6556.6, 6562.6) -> 25.7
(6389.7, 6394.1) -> 31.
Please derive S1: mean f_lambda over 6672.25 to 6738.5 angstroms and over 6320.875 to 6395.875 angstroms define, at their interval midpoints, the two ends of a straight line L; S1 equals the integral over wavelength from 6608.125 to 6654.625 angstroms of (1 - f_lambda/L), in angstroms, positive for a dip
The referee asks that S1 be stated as -1.3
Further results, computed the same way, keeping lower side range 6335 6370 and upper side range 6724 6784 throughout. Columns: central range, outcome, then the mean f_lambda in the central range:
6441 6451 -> -0.09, 31.7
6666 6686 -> -0.21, 30.4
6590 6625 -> -0.61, 31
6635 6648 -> -0.92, 32.4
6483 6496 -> 0.41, 30.2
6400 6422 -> 0.28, 31.2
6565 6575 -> 0.47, 29.2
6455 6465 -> 0.90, 28.5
